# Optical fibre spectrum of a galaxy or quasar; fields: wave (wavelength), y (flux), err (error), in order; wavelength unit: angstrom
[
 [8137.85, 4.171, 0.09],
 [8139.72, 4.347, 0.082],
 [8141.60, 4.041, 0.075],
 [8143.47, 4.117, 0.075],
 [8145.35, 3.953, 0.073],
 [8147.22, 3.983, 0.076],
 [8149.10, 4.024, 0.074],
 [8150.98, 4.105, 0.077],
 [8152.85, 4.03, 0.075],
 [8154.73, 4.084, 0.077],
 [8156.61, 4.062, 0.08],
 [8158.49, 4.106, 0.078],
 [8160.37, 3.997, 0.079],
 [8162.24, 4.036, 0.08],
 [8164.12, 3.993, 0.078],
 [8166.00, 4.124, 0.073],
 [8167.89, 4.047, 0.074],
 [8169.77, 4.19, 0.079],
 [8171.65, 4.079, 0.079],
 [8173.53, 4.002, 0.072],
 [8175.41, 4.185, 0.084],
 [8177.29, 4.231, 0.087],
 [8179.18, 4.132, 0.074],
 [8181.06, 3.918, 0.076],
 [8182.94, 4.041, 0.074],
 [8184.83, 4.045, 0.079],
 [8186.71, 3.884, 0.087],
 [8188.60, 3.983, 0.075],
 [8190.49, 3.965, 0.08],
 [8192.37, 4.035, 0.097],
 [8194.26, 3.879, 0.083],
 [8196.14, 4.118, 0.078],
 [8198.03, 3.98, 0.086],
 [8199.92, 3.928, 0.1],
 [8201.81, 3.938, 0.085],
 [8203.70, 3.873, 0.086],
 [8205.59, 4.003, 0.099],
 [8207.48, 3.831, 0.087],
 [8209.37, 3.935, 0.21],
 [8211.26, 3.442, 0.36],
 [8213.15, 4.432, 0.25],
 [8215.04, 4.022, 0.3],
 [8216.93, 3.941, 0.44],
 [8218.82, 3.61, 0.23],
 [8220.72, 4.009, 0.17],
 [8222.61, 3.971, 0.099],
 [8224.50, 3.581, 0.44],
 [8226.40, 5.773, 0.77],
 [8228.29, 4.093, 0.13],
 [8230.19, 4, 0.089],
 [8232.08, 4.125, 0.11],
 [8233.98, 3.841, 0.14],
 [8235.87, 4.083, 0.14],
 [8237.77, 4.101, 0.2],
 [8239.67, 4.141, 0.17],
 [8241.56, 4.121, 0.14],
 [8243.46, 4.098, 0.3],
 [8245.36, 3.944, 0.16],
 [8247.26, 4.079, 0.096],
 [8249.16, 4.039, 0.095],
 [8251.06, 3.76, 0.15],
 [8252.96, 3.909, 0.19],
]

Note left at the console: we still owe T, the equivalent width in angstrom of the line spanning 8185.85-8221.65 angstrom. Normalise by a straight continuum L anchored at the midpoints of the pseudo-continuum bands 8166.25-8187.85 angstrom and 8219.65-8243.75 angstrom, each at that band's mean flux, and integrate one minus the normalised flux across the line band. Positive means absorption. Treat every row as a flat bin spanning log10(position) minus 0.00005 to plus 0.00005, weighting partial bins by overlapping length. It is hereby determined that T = 1.48 angstrom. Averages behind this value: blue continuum 4.07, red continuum 4.15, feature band 3.94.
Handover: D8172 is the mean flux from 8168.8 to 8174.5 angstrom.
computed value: 4.1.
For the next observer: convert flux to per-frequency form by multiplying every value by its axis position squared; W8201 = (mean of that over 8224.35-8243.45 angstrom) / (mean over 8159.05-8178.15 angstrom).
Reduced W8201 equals 1.05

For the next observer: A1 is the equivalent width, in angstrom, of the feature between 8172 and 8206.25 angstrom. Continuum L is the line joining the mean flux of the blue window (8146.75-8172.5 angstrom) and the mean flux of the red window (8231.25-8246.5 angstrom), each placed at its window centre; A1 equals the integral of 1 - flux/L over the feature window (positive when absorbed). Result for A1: 0.4 angstrom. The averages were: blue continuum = 4.06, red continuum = 4.06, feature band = 4.01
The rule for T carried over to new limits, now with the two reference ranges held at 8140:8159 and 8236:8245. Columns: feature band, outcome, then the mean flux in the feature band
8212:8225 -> 0.47 angstrom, 3.94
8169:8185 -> -0.09 angstrom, 4.09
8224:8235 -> -0.45 angstrom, 4.26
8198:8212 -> 0.75 angstrom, 3.86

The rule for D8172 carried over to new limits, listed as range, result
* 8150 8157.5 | 4.07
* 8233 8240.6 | 4.04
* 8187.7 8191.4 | 3.97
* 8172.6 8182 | 4.1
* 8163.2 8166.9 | 4.06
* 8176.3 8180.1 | 4.18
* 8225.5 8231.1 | 4.62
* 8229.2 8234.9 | 3.99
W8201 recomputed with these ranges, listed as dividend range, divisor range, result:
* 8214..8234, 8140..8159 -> 1.03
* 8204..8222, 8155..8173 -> 0.97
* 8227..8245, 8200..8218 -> 1.05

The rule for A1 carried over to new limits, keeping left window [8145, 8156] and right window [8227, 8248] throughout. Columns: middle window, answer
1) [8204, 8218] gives 0.46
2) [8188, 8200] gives 0.21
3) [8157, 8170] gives -0.07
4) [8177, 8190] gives 0.11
